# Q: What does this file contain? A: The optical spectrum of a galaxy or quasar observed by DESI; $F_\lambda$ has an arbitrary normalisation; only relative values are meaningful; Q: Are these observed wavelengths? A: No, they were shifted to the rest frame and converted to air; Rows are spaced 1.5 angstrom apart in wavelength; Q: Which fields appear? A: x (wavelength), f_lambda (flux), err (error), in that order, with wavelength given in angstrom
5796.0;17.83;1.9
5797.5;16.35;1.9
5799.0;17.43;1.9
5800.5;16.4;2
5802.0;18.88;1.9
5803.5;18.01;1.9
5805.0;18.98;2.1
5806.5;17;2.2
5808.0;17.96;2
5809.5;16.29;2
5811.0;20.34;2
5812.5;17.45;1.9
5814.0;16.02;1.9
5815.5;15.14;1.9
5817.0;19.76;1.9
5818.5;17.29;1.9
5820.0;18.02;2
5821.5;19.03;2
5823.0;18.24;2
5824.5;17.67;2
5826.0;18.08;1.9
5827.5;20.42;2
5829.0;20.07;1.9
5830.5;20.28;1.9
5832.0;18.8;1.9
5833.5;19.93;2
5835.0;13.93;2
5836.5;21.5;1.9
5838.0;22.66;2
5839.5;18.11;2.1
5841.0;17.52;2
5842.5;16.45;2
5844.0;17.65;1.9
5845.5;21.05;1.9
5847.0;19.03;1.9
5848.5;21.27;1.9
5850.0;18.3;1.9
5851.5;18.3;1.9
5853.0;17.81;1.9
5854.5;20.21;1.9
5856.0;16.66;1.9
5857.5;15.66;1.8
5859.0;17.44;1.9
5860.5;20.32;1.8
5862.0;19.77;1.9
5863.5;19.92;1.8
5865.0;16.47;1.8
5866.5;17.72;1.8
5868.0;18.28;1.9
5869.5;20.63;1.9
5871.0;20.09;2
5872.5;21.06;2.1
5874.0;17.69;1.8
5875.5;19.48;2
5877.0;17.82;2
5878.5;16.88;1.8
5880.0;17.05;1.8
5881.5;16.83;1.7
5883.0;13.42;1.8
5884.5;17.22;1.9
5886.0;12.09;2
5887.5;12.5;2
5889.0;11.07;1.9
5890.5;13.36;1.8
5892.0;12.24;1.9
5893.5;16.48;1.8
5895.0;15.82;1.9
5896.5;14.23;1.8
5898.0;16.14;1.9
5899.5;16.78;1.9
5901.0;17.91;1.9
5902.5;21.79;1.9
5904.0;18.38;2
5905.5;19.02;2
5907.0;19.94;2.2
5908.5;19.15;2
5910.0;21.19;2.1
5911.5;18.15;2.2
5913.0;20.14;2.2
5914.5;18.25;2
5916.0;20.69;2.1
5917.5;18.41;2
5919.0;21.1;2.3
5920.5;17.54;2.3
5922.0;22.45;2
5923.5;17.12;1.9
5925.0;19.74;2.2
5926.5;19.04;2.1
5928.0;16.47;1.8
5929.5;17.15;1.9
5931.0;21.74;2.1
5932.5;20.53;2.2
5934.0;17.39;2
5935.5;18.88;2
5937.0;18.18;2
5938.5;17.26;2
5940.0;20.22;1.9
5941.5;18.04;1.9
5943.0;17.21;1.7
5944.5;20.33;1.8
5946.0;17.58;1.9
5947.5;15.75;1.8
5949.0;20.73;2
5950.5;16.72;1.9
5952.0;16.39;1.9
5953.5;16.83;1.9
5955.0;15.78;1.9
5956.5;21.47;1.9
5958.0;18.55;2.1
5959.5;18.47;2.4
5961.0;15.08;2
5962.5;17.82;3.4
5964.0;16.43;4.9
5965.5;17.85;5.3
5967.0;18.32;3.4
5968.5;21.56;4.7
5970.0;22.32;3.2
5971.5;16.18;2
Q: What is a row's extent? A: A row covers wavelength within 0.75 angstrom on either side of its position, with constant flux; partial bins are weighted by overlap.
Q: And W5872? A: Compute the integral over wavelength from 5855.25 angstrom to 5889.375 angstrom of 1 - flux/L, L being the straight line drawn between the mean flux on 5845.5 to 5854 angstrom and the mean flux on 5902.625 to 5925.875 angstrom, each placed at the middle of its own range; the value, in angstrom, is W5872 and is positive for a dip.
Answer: 3.5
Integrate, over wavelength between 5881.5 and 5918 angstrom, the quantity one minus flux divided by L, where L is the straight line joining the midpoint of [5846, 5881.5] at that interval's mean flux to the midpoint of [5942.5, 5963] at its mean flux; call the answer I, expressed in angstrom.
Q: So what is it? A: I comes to 2.8 angstrom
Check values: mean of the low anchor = 18.6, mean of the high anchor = 17.8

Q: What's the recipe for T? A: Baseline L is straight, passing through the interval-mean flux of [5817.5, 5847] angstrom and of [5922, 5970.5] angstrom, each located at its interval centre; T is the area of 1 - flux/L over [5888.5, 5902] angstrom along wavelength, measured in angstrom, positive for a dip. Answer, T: 2.5 angstrom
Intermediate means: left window 18.8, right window 18.4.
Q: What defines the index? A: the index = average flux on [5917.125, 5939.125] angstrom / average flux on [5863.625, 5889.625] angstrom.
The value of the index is 1.11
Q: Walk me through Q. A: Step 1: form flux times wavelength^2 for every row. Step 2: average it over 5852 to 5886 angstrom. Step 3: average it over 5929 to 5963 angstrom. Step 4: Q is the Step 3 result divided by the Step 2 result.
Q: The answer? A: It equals 1.04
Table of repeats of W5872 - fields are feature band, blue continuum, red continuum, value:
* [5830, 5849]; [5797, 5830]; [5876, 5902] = -2.2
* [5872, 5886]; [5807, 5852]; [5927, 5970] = 1.0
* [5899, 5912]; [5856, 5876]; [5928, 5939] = -0.4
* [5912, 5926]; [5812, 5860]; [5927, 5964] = -1.0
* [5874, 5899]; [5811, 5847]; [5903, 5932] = 4.9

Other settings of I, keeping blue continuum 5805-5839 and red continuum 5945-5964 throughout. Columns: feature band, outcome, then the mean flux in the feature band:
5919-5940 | -1.3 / 18.9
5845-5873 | -1.1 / 18.9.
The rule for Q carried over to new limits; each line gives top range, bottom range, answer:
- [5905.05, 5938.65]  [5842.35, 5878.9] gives 1.05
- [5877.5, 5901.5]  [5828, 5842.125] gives 0.80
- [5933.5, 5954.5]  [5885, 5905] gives 1.19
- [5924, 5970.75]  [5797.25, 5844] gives 1.05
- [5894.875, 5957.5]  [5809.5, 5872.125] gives 1.03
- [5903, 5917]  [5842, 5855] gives 1.05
